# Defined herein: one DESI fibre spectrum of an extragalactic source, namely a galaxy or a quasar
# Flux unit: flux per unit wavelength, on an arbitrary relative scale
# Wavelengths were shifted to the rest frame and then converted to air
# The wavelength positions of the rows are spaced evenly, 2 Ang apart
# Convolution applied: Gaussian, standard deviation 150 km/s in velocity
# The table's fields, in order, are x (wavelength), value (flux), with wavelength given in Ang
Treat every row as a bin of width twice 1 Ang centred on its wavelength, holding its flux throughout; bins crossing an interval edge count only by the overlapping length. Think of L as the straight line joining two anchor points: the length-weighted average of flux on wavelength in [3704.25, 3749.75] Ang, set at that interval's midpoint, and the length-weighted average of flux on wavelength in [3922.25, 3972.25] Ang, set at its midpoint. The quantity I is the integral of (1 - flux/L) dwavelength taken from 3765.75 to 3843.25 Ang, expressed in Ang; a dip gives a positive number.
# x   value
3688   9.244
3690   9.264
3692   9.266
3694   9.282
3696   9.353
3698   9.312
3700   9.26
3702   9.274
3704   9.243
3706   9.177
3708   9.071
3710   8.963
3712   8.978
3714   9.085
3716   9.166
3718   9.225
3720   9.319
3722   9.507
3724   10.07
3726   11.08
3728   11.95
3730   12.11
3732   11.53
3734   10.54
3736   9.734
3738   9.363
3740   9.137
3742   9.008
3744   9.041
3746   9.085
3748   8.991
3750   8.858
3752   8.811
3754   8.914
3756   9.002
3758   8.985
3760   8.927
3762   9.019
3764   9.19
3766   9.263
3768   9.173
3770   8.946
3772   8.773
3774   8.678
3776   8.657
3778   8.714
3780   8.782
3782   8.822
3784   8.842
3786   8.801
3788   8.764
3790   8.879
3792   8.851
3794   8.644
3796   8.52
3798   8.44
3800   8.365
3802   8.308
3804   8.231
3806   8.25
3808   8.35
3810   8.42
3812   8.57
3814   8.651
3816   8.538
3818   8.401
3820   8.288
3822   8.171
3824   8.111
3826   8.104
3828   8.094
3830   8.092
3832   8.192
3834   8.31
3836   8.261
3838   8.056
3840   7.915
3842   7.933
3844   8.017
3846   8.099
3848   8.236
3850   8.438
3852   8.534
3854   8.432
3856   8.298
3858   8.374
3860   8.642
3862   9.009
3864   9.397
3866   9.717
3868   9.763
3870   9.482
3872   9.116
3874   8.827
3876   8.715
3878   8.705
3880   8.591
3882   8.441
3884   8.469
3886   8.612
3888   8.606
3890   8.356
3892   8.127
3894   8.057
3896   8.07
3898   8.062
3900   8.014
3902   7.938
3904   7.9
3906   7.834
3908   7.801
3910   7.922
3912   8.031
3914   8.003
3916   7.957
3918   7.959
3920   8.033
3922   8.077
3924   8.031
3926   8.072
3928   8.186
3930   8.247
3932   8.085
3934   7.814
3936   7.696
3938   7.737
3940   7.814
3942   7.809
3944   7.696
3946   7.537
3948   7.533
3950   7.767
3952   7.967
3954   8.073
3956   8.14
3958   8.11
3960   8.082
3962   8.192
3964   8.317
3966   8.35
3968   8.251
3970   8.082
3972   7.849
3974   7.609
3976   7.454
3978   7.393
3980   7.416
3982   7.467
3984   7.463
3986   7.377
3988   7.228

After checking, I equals 5.3 Ang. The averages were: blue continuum 9.71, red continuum 7.98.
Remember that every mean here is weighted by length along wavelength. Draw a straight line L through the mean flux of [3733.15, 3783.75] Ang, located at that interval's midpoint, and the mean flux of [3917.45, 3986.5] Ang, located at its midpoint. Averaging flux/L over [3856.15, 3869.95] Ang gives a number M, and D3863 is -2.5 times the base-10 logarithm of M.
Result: -0.09 mag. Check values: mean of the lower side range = 9.05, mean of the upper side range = 7.88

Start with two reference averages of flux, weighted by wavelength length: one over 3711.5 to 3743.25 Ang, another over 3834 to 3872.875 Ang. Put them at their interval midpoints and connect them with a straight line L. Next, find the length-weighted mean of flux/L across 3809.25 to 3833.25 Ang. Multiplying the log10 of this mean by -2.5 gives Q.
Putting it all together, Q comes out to 0.08 mag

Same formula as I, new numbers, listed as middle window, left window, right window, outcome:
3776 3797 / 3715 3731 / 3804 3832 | 0.5 Ang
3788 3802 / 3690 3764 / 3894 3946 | 0.5 Ang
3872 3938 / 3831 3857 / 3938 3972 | -0.8 Ang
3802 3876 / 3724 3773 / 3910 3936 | 2.3 Ang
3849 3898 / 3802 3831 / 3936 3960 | -3.5 Ang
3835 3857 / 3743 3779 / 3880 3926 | 0.6 Ang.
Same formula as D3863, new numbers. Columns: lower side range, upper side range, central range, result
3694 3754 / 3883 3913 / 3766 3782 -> 0.038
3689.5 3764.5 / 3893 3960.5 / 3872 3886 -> -0.045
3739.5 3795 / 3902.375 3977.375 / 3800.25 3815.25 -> 0.036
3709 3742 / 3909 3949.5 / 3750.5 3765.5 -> 0.075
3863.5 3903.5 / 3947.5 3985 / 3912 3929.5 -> 0.033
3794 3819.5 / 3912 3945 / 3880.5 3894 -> -0.039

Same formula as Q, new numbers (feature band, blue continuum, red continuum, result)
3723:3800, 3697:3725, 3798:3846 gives -0.06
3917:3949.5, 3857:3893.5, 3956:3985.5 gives 0.05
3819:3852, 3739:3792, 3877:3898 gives 0.06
